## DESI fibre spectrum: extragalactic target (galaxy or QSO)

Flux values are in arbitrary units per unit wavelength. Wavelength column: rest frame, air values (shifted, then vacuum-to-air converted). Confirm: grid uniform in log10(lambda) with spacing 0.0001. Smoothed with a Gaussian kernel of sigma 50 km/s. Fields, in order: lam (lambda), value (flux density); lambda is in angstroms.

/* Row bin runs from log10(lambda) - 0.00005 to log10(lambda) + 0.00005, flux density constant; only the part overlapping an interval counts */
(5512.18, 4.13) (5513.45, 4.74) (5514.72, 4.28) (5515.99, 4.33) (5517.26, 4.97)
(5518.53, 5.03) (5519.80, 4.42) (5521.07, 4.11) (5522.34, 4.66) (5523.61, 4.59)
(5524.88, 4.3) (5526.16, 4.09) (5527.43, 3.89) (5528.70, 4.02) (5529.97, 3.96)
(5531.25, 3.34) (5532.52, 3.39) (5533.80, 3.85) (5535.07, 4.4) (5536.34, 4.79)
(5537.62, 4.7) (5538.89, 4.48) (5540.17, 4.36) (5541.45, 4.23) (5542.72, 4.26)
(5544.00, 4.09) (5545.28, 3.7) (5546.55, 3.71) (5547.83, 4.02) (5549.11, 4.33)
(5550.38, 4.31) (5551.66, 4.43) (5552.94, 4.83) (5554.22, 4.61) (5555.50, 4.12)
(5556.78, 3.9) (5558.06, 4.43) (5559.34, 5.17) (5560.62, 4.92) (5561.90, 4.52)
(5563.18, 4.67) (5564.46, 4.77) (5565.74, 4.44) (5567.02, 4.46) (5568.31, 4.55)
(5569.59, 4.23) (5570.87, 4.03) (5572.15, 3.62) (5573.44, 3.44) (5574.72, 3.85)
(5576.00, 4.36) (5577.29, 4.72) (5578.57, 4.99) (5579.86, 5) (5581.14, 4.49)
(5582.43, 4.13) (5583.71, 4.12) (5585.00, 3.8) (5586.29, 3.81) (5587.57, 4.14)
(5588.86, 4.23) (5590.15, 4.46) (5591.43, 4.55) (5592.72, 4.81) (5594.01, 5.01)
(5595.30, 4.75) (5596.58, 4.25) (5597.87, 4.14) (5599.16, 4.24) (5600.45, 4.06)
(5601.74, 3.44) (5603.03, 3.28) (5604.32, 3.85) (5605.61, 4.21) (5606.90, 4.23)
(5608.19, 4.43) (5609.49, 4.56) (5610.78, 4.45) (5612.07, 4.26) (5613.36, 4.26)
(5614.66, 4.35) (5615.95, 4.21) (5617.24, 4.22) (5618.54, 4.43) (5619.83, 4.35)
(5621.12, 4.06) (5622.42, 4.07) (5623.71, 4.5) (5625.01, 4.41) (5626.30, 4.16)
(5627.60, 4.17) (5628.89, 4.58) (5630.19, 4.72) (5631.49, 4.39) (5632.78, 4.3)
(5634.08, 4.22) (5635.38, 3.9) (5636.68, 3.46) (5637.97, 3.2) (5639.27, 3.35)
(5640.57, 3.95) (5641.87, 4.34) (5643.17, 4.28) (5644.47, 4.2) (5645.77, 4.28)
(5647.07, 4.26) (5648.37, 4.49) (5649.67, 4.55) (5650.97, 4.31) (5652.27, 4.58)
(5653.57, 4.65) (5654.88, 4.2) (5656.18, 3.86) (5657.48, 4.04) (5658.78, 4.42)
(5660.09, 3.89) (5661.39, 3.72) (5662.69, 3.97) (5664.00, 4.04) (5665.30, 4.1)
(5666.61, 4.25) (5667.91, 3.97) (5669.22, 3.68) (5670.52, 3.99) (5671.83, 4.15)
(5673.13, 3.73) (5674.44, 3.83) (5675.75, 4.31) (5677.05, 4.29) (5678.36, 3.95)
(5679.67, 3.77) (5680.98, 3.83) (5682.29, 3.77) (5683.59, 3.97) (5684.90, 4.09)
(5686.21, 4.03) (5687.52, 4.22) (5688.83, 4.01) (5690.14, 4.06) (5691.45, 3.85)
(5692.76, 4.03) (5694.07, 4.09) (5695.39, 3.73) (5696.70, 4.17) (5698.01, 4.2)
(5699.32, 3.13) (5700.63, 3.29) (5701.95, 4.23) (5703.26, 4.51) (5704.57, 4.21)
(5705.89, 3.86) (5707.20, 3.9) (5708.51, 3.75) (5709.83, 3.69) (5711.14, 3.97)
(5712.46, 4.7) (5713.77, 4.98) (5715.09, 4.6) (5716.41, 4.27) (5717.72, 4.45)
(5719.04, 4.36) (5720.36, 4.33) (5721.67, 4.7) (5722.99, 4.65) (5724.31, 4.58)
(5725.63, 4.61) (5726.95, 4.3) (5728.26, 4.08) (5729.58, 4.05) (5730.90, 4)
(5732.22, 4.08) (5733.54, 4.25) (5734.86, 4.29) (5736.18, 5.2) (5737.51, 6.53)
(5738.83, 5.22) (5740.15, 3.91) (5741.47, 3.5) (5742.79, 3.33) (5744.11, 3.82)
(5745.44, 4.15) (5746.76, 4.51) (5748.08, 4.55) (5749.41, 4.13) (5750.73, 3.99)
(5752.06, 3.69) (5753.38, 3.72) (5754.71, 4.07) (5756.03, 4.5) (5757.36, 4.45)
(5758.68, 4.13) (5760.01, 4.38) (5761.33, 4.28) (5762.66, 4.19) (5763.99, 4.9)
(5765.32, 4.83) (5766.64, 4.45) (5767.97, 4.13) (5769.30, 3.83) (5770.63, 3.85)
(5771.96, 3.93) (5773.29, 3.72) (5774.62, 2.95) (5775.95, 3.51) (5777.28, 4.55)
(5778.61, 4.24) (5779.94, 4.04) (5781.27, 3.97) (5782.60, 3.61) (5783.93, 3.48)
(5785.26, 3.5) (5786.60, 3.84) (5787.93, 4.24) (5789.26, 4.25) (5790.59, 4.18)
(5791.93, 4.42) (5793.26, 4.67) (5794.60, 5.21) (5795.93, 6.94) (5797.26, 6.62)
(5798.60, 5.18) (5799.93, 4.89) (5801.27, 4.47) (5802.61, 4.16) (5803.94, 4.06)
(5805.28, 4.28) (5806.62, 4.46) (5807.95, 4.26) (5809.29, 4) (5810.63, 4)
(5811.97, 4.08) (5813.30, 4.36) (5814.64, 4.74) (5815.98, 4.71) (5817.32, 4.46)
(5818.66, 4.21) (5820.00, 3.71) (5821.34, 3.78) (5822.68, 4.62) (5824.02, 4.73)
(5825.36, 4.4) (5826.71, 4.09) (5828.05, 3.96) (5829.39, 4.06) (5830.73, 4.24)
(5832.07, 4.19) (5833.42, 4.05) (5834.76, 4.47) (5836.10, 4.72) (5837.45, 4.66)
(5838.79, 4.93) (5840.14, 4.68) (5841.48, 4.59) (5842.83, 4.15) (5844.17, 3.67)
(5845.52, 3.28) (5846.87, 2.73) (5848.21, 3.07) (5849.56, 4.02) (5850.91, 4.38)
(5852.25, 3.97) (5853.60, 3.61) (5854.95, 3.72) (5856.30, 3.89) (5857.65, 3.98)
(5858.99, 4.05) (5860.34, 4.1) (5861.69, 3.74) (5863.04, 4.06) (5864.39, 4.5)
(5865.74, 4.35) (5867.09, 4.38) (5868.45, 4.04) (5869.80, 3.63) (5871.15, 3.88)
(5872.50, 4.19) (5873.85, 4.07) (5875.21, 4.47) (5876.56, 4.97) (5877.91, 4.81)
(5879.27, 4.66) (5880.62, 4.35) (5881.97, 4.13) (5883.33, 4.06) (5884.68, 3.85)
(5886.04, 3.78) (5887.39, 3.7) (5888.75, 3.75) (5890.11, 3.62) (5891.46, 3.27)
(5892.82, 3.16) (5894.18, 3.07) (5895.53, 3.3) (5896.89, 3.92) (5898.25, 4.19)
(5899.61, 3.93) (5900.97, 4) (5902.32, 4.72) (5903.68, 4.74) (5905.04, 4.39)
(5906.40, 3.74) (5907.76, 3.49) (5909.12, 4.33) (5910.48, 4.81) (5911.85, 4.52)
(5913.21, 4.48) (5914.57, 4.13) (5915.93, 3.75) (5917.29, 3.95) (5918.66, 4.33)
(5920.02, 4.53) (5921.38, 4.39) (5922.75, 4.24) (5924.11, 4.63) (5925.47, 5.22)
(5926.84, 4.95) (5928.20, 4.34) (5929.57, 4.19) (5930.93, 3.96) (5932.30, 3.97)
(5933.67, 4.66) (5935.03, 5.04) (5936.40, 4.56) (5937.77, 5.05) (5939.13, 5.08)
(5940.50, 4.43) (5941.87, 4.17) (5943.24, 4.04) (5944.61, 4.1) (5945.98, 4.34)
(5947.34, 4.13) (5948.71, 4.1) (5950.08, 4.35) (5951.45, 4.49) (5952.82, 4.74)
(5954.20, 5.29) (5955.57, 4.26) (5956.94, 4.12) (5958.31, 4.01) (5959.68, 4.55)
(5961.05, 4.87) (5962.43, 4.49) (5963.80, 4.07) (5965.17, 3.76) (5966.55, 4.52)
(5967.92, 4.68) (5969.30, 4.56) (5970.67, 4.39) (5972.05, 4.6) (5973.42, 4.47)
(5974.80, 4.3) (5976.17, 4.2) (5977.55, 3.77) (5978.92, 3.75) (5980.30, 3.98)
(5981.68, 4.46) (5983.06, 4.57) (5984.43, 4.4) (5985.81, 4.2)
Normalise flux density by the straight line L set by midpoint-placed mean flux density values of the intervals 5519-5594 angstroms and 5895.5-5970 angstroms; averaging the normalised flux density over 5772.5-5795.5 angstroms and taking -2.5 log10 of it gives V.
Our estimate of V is 0.07 mag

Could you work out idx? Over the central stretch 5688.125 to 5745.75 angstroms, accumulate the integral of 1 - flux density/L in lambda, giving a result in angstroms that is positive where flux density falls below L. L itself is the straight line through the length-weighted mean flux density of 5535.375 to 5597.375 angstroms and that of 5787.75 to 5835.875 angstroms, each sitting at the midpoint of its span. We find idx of 2.83 angstroms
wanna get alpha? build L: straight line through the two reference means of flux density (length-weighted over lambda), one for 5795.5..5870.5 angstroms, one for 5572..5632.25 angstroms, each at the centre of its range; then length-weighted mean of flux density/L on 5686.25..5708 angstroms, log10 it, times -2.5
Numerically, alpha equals 0.08 mag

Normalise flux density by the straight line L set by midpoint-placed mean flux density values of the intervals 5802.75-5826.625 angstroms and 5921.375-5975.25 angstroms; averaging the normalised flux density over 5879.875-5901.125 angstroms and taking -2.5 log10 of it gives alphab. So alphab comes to 0.17 mag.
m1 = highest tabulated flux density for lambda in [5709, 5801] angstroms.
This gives 6.94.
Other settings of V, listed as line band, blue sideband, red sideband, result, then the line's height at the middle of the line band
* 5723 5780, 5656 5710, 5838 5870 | -0.066 mag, 3.98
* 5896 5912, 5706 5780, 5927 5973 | 0.045 mag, 4.39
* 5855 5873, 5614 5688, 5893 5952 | 0.053 mag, 4.25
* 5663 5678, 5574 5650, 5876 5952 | 0.055 mag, 4.24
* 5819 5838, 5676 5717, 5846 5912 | -0.066 mag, 4.01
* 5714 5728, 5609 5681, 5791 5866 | -0.068 mag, 4.22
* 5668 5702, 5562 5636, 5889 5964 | 0.092 mag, 4.28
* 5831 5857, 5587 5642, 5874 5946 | 0.048 mag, 4.22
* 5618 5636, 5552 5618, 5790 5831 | 0.013 mag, 4.36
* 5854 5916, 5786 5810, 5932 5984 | 0.118 mag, 4.52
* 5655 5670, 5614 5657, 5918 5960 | 0.061 mag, 4.23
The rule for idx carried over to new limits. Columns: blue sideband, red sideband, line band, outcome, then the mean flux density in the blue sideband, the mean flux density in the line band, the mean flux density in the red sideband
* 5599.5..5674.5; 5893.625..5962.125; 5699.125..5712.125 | 0.9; 4.14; 3.9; 4.34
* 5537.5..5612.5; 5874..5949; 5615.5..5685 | 2.7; 4.3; 4.12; 4.23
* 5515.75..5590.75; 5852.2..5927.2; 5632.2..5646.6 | 1.0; 4.3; 3.95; 4.11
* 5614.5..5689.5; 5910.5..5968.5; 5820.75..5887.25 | 3.0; 4.12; 4.13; 4.42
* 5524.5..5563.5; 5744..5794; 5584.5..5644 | 0.1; 4.25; 4.19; 4.1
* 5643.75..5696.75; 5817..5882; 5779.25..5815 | -2.7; 4.08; 4.44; 4.15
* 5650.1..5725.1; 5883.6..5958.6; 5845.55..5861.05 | 1.6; 4.11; 3.76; 4.22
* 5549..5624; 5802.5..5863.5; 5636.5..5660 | 0.7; 4.32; 4.14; 4.13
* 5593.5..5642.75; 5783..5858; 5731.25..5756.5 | -0.2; 4.18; 4.28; 4.28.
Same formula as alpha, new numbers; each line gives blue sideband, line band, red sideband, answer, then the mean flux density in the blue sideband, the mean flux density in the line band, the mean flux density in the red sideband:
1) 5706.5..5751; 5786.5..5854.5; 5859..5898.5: -0.054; 4.34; 4.34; 4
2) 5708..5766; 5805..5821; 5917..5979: 0.025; 4.33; 4.26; 4.41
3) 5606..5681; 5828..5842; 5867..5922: -0.085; 4.16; 4.43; 4.08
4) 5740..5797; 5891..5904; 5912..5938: 0.152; 4.17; 3.82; 4.43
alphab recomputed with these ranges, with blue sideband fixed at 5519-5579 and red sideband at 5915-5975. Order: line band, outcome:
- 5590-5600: -0.06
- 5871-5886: 0.02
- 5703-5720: 0.02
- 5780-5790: 0.13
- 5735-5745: -0.03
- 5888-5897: 0.28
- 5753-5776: 0.06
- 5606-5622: 0.00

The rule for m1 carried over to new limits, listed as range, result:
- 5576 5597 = 5.01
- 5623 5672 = 4.72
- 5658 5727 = 4.98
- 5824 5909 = 4.97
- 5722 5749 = 6.53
